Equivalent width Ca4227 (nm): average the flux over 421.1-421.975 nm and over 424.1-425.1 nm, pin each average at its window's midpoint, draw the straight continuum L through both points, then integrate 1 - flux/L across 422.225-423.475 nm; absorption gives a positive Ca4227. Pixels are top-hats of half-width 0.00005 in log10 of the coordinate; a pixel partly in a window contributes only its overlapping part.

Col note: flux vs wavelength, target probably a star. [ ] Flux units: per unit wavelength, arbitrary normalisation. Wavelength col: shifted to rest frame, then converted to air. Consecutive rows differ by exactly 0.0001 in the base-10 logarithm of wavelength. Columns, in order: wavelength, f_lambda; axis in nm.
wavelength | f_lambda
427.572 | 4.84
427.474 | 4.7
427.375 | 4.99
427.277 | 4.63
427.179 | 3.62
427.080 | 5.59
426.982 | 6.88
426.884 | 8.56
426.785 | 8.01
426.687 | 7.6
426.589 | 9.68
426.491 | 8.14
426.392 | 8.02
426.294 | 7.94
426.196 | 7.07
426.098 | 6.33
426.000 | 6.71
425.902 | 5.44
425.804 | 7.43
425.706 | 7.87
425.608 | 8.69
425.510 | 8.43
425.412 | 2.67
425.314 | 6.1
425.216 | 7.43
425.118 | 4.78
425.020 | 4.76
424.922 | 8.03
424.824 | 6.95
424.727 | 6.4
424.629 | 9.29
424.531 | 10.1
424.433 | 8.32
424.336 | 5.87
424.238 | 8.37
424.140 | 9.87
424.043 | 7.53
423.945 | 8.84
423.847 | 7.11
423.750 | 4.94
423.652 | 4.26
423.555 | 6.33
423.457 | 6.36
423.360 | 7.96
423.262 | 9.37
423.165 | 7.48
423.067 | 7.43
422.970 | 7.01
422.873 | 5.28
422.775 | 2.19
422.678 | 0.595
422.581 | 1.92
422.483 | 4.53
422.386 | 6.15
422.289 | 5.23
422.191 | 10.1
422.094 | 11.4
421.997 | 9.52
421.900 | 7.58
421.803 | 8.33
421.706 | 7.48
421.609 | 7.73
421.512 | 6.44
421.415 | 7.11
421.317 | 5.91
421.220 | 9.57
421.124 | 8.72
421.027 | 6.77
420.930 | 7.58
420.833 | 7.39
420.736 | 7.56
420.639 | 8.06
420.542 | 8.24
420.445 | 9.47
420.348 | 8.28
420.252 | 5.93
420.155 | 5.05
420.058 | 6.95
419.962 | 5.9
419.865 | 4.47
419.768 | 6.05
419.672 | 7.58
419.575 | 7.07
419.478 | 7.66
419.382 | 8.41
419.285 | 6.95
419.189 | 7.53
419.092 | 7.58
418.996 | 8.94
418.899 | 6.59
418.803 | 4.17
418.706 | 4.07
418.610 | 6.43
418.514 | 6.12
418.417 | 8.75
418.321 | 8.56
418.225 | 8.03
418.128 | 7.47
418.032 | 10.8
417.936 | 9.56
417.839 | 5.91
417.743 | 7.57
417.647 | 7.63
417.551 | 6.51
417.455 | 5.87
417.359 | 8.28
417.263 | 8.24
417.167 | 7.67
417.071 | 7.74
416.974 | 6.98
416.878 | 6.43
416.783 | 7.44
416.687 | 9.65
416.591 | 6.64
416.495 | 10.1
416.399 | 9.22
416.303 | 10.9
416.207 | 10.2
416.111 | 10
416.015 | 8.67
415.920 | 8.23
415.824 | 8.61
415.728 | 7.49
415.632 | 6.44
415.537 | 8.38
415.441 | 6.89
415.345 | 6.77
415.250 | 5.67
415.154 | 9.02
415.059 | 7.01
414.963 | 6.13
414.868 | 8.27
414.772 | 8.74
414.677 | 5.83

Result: 0.35 nm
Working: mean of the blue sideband 7.68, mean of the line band 5.53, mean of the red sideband 7.68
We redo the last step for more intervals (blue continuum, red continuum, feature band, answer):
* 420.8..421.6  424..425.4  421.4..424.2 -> 0.233 nm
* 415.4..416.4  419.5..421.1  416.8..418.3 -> 0.068 nm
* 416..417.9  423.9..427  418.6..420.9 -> 0.269 nm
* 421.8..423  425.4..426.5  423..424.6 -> -0.255 nm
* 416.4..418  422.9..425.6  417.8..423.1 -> 0.306 nm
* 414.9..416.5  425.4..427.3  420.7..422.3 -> -0.084 nm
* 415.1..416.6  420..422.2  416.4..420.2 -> 0.390 nm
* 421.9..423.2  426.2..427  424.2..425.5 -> 0.057 nm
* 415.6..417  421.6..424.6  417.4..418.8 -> 0.142 nm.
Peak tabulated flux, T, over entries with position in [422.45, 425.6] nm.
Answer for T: 10.1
